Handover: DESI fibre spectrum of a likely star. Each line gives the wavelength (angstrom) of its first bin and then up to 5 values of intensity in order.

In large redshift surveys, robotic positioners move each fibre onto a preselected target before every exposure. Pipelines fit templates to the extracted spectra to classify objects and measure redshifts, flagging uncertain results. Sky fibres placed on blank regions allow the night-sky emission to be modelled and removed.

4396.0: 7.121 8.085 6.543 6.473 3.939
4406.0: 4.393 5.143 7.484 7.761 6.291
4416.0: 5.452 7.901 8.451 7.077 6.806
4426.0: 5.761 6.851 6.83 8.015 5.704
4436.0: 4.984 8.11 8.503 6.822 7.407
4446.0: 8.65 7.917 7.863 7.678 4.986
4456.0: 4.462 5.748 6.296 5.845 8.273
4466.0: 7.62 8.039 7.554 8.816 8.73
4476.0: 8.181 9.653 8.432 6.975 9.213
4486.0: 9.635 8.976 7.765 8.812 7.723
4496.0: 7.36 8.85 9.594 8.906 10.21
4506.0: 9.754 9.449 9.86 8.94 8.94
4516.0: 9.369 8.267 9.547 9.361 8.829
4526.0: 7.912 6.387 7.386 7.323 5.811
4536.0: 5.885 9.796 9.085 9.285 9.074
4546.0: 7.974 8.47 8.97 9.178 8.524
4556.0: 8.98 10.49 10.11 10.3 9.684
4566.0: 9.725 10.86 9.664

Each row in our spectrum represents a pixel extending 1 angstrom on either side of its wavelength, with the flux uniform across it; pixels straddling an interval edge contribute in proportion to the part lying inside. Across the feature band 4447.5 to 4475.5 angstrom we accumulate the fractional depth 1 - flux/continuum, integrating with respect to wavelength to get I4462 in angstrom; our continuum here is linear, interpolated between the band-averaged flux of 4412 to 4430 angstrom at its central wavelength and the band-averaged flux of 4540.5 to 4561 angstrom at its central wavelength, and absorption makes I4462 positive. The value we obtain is 1.6 angstrom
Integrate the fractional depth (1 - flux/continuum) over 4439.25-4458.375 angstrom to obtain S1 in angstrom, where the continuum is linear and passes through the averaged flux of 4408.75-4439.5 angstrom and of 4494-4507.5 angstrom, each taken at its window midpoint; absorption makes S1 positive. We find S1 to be 1.4 angstrom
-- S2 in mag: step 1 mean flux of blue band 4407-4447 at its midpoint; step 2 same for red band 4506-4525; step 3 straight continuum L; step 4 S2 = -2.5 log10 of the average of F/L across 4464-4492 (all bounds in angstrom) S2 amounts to -0.02 mag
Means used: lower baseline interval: 7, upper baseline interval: 9.2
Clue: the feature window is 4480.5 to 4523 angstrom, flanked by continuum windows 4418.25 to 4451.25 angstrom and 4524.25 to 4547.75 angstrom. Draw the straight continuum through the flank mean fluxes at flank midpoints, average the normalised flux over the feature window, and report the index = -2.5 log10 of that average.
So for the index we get -0.17 mag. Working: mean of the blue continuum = 7.25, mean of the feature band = 8.92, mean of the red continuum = 7.86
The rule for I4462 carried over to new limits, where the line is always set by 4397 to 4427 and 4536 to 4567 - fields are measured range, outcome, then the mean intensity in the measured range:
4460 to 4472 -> 0.1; 7.48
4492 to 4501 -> -0.3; 8.43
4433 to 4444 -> 0.2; 6.88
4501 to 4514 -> -1.8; 9.48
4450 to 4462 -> 2.2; 6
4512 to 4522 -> -0.6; 9.05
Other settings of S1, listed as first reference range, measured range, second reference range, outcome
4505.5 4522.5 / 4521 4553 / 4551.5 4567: 4.3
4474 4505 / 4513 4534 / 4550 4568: 2.2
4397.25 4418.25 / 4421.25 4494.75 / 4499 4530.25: 0.4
